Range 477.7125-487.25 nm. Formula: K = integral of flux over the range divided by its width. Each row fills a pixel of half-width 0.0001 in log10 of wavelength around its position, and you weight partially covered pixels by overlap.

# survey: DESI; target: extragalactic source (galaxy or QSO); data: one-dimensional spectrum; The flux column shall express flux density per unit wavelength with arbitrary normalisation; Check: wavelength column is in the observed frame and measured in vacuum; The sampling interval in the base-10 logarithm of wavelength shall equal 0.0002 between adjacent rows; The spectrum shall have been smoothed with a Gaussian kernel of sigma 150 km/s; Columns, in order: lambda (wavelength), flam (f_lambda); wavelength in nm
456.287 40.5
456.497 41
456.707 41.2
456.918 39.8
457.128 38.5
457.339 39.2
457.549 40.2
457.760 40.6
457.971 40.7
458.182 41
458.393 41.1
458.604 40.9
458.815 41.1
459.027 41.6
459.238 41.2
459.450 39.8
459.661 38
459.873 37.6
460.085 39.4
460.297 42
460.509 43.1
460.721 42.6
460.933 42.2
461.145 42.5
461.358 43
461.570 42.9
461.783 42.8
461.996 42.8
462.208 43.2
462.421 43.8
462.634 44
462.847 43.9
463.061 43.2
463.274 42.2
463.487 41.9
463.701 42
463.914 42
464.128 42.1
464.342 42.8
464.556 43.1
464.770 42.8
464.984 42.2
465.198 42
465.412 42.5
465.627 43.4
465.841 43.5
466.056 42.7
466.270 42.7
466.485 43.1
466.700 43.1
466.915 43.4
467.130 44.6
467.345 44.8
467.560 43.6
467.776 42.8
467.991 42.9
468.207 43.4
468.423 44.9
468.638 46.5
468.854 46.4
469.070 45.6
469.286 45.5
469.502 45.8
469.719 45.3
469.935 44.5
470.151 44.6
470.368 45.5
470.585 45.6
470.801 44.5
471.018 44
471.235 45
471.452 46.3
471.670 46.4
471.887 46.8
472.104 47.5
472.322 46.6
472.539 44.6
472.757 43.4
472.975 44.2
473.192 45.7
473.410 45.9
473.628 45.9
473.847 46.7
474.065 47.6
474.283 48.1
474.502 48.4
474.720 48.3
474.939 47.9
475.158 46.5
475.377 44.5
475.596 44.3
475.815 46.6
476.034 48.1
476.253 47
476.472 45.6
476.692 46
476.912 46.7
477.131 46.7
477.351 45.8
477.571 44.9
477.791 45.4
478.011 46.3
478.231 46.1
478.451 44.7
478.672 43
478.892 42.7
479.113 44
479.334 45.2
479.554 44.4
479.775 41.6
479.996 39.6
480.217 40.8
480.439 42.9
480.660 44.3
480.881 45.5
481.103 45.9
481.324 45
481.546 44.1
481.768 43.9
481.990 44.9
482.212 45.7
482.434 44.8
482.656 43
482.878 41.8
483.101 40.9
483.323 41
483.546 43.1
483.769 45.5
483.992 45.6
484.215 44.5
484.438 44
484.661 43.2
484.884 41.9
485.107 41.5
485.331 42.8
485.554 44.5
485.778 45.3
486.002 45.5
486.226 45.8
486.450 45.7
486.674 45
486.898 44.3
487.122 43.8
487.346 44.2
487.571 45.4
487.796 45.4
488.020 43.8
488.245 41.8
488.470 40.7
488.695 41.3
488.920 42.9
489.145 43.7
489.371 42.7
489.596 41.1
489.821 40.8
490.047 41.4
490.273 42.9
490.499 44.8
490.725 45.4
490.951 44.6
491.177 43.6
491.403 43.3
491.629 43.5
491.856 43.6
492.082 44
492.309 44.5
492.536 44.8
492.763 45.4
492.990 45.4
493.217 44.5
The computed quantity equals 43.9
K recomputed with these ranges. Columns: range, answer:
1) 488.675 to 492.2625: 43.2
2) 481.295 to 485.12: 43.6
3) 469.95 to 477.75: 46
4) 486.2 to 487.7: 44.8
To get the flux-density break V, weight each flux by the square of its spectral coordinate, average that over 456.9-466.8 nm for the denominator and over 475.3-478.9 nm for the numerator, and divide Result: 1.16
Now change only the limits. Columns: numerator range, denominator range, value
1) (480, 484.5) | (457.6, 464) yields 1.15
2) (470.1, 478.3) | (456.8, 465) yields 1.17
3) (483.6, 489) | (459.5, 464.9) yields 1.15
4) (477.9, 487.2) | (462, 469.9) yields 1.08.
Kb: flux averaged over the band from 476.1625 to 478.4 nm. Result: 46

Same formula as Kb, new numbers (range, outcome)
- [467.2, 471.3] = 44.8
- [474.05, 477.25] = 46.8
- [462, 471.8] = 43.9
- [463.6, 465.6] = 42.4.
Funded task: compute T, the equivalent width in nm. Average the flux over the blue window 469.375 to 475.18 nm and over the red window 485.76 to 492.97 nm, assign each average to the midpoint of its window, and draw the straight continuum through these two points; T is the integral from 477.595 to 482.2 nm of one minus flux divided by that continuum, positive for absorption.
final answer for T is 0.10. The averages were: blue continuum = 46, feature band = 44.1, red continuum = 43.8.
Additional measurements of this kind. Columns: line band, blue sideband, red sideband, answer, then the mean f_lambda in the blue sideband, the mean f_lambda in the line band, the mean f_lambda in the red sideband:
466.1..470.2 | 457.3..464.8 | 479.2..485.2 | -0.194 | 41.8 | 44.4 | 43.5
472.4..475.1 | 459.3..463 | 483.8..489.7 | -0.224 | 42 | 46.4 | 43.7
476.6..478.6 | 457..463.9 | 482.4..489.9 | -0.139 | 41.5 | 45.8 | 43.5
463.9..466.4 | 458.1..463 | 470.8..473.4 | 0.033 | 41.8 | 42.7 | 45.5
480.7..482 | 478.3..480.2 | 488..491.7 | -0.055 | 43.1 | 44.8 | 42.8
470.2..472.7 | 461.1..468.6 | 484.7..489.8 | -0.140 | 43.1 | 45.6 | 43.5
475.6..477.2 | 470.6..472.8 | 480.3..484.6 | -0.058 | 45.6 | 46.5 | 44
